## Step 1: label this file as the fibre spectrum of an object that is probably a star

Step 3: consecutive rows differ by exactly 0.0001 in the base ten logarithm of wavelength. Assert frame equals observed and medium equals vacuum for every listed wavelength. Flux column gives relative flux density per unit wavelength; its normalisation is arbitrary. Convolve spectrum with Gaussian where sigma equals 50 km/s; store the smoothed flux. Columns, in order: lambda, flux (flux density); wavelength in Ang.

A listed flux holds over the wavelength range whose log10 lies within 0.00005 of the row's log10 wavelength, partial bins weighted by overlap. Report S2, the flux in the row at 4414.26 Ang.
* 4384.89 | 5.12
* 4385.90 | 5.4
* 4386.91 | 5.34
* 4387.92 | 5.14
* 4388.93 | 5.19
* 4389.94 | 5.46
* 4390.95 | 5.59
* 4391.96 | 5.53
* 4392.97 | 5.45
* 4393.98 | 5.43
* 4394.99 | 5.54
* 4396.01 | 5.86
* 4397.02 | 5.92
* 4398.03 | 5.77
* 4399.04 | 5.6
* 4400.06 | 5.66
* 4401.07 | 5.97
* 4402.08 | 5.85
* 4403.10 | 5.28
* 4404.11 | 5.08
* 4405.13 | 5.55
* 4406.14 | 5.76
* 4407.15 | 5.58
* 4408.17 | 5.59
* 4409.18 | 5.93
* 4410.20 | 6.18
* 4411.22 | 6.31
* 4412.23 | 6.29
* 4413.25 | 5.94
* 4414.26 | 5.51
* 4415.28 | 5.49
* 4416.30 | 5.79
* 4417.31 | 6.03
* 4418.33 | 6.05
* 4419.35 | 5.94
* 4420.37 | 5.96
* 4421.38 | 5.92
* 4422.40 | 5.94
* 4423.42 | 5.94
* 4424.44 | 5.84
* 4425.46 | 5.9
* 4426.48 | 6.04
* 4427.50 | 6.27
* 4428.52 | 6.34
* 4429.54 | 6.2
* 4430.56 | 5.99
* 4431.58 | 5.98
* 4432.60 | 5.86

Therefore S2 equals 5.51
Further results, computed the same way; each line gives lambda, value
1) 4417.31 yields 6.03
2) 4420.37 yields 5.96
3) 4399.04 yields 5.6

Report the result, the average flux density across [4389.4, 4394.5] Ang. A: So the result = 5.5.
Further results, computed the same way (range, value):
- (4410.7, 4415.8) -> 5.9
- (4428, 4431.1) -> 6.17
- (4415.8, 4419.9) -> 5.95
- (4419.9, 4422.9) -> 5.95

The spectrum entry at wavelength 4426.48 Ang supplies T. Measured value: 6.04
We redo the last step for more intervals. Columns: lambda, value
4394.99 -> 5.54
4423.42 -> 5.94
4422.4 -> 5.94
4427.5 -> 6.27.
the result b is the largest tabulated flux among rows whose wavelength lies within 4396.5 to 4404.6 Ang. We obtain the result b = 5.97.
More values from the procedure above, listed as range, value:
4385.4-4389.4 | 5.4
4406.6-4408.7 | 5.59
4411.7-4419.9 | 6.29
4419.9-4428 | 6.27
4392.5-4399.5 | 5.92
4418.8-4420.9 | 5.96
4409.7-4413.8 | 6.31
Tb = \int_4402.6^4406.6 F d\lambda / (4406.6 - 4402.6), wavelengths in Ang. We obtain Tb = 5.42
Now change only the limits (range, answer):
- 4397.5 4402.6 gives 5.77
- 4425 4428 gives 6.07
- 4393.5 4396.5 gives 5.6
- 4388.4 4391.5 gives 5.42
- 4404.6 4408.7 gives 5.62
